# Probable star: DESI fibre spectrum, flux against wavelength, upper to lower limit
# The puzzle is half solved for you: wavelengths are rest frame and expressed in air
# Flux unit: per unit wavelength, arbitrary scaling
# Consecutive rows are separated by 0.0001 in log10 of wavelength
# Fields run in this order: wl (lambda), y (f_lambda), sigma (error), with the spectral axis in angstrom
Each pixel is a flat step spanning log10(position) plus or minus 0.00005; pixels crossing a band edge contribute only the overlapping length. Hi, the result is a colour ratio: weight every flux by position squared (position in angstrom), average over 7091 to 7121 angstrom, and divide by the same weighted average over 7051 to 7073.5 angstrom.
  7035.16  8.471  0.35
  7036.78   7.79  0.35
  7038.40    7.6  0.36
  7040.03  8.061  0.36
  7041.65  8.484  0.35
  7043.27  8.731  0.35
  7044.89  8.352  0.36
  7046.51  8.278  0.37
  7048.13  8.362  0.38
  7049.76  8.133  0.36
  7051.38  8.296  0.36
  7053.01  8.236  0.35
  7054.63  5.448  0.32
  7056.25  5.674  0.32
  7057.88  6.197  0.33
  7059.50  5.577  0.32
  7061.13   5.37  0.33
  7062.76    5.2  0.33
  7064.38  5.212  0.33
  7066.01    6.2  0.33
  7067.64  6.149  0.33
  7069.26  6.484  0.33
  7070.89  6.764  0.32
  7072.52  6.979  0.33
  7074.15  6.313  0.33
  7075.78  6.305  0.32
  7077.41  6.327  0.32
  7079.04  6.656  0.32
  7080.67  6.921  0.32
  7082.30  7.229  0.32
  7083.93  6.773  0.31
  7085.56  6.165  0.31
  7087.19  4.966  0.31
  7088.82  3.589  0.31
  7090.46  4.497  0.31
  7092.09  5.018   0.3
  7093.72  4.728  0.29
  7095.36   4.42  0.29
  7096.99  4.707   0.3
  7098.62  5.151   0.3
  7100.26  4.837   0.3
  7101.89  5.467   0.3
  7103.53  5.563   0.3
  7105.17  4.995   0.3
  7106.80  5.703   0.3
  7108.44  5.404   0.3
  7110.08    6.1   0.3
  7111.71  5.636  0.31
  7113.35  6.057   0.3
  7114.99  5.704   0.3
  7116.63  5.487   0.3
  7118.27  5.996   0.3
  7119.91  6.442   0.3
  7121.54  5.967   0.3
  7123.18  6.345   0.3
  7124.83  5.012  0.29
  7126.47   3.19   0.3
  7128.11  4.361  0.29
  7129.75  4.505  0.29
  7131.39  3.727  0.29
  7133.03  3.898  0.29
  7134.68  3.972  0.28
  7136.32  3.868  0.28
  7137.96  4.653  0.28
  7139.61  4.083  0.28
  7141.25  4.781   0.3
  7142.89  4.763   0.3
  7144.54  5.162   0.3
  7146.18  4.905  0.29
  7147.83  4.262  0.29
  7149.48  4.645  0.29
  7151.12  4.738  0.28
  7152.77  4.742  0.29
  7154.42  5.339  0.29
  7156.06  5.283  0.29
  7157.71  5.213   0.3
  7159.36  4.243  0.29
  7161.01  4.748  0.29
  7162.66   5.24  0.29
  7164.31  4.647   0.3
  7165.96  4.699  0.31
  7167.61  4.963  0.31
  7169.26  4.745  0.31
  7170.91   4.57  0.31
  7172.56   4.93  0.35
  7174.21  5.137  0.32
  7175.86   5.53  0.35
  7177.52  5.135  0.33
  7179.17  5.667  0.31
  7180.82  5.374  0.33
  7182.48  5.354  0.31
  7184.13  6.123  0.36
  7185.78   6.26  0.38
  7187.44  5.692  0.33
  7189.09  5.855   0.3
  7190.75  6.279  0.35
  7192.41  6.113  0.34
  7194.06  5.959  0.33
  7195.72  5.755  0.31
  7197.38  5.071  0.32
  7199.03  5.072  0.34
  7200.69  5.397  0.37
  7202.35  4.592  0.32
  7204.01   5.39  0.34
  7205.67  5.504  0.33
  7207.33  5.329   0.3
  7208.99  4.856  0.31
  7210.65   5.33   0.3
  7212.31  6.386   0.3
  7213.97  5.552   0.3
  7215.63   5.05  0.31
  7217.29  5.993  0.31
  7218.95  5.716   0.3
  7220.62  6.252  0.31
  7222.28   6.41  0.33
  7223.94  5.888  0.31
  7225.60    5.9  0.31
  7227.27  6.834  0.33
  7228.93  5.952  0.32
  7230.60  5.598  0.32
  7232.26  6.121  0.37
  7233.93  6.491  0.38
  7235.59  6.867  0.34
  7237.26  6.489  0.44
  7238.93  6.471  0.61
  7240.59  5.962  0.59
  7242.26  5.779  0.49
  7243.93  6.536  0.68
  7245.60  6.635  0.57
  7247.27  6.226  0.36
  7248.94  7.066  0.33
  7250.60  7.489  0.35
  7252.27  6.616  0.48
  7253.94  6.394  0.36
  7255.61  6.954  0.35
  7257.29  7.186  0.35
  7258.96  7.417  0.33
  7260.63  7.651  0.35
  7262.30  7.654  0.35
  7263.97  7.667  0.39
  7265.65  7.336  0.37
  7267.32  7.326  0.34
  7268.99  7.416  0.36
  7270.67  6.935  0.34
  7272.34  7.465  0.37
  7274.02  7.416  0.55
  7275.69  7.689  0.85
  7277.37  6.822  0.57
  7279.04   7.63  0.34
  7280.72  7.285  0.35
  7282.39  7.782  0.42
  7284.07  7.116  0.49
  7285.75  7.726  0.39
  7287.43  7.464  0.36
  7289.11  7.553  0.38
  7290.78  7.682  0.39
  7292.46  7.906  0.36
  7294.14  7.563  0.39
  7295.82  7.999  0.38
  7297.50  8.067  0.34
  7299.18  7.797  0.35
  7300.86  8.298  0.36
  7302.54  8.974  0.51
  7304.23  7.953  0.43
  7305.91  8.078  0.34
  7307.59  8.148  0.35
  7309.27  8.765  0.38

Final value 0.88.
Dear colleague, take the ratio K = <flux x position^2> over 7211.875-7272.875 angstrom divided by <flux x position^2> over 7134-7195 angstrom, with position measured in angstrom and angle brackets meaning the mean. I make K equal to 1.3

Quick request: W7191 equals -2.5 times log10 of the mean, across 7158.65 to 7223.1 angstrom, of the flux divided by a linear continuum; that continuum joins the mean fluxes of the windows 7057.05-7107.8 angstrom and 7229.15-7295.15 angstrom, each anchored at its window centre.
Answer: 0.20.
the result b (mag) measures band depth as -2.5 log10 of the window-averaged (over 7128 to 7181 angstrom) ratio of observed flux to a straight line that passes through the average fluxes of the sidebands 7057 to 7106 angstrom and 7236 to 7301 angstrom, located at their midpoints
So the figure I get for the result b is 0.31 mag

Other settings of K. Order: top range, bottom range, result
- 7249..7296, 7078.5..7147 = 1.49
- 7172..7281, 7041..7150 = 1.14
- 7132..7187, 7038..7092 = 0.76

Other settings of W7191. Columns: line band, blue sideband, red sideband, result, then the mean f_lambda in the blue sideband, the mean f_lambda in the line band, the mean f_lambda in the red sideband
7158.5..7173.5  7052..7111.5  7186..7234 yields 0.204 mag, 5.77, 4.76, 5.73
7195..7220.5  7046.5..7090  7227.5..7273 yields 0.231 mag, 6.39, 5.42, 6.8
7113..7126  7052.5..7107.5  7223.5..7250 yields 0.018 mag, 5.75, 5.8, 6.32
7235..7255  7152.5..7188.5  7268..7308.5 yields 0.037 mag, 5.18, 6.55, 7.7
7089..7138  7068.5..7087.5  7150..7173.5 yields 0.158 mag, 6.53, 5.03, 4.86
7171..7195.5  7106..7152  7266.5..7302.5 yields 0.048 mag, 4.98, 5.64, 7.6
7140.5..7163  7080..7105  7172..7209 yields 0.123 mag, 5.32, 4.85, 5.51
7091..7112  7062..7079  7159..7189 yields 0.141 mag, 6.22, 5.19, 5.2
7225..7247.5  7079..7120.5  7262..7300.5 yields 0.125 mag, 5.52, 6.28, 7.54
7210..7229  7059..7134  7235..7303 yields 0.141 mag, 5.52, 5.95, 7.27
